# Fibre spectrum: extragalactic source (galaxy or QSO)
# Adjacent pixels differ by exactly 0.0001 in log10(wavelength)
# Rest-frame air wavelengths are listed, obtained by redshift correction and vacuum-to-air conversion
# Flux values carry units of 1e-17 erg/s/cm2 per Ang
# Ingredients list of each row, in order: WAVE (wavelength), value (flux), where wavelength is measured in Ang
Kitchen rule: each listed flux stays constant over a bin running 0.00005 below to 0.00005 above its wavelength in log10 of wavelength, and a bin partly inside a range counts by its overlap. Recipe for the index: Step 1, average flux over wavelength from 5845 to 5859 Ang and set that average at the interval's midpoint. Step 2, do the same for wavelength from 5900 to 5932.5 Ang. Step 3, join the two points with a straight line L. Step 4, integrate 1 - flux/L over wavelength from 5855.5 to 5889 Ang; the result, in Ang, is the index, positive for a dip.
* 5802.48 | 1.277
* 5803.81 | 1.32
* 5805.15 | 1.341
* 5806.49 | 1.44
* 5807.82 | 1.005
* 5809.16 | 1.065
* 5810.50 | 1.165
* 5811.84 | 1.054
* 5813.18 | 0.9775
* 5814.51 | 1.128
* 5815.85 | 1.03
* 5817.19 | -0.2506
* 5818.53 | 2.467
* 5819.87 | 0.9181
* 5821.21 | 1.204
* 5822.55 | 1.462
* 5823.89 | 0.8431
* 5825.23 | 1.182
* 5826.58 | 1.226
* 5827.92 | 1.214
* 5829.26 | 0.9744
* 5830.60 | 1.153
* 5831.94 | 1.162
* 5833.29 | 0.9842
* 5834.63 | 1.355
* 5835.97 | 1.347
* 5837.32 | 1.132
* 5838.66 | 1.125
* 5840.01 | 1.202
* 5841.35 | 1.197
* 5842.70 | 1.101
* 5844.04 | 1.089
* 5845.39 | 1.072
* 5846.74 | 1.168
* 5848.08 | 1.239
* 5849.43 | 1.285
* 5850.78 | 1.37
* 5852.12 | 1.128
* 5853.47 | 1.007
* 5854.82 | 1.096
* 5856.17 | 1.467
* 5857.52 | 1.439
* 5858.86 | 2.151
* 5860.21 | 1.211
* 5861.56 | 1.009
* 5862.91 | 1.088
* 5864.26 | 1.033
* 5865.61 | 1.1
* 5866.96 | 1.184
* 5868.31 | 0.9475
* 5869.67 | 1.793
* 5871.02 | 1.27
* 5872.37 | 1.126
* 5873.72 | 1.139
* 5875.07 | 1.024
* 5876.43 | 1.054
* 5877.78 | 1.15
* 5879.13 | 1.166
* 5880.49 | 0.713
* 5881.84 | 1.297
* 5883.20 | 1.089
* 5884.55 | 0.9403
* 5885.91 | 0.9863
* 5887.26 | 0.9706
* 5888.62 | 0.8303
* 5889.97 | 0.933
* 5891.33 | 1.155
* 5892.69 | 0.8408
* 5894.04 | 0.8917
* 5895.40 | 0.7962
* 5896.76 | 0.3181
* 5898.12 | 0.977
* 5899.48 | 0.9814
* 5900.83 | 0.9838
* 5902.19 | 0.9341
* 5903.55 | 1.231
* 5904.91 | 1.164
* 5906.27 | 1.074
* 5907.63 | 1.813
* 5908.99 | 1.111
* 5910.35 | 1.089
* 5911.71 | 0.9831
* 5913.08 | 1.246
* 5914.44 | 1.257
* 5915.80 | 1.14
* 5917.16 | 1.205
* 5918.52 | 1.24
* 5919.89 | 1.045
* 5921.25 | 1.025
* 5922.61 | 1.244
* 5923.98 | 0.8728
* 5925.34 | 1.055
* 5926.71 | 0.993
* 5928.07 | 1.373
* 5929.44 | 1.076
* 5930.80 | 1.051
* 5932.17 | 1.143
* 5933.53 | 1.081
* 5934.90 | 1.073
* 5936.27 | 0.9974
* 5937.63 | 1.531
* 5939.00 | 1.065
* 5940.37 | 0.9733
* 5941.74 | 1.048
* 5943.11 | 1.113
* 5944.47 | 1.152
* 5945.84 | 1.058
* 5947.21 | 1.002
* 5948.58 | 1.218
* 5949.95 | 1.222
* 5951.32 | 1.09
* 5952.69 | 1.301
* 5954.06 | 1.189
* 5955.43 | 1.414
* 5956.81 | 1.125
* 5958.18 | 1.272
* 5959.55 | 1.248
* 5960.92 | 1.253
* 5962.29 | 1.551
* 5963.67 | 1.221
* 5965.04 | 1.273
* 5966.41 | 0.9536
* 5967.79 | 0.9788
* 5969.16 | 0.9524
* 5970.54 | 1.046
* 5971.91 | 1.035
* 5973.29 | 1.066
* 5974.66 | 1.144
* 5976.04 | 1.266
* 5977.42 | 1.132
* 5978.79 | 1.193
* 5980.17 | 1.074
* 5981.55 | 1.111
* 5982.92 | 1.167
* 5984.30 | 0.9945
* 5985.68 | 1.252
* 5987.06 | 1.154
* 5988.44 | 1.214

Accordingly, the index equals 1.92 Ang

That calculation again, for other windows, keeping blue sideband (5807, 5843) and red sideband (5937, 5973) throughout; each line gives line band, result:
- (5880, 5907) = 4.4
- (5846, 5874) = -2.8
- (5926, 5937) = 0.5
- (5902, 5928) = 0.0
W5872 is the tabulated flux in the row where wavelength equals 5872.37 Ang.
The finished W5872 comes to 1.126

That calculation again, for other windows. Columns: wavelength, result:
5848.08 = 1.239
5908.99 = 1.111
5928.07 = 1.373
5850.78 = 1.37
